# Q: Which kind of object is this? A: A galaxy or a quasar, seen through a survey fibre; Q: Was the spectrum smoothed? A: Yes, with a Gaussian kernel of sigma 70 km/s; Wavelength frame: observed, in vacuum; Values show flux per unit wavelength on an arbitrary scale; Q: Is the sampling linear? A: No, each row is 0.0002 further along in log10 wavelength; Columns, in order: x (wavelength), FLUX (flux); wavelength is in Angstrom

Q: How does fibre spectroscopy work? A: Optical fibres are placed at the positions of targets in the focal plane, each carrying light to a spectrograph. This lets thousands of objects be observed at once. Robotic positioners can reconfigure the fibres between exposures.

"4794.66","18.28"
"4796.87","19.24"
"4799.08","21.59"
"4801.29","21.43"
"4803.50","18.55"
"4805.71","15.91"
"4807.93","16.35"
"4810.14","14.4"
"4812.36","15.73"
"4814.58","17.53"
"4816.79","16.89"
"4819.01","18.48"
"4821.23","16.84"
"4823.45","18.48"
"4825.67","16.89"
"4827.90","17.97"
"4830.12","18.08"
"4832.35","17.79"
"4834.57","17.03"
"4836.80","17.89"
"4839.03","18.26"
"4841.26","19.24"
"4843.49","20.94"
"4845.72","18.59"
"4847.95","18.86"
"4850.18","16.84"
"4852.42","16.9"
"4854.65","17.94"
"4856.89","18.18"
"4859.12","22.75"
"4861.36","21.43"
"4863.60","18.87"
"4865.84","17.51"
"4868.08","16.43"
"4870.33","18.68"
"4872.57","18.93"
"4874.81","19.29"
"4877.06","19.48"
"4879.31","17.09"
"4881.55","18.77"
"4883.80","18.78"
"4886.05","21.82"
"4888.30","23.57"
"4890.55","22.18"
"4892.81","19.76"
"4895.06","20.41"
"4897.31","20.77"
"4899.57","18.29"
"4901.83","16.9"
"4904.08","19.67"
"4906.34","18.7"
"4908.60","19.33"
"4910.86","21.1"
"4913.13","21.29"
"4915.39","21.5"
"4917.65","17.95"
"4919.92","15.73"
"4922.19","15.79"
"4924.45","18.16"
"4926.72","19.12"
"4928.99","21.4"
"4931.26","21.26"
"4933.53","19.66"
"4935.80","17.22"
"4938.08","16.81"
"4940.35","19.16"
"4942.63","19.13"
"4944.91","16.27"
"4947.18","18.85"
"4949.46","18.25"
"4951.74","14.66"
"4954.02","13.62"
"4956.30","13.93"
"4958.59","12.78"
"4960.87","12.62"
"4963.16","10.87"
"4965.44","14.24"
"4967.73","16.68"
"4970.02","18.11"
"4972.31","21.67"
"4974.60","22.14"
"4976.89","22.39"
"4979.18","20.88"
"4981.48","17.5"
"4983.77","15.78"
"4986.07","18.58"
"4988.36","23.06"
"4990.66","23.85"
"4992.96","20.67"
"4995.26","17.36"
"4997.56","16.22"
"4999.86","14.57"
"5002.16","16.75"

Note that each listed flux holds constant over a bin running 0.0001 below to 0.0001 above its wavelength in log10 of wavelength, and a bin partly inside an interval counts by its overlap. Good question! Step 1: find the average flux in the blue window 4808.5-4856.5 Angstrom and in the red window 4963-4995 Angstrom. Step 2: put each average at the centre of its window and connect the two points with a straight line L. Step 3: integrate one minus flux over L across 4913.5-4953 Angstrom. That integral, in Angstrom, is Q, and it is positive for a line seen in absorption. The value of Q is 0.9 Angstrom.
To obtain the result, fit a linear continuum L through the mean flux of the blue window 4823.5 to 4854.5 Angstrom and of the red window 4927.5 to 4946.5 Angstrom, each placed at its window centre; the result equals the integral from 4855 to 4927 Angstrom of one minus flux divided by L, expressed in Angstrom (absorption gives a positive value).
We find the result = -3.1 Angstrom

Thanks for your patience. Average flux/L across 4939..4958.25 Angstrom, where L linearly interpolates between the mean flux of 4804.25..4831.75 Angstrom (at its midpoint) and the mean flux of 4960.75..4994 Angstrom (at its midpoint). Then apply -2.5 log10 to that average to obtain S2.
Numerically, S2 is 0.12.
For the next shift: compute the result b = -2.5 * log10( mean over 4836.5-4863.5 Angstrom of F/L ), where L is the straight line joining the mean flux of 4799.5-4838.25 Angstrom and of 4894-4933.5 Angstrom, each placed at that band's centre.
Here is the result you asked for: -0.05 mag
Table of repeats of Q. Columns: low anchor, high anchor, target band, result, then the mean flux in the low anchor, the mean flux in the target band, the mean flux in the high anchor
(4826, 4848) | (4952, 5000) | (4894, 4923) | -1.82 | 18.4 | 19.1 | 17.5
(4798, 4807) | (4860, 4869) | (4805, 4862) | 3.23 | 19.3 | 17.9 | 18.7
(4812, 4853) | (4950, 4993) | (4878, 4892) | -2.04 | 17.9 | 20.3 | 17.5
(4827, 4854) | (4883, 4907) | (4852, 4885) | 0.68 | 18.2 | 18.8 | 20.1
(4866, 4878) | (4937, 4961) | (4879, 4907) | -3.16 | 18.5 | 19.8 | 16.1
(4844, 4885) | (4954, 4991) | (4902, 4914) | -1.00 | 18.7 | 19.7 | 17.6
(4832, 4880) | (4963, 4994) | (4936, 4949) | 0.75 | 18.6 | 18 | 19.3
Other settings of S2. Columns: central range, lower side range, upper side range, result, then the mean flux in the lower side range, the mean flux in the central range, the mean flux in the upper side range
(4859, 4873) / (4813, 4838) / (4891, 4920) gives -0.02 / 17.6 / 19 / 19.5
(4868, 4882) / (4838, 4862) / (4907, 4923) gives 0.03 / 19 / 18.5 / 19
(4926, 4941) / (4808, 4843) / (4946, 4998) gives -0.10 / 17.5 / 19.2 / 17.6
